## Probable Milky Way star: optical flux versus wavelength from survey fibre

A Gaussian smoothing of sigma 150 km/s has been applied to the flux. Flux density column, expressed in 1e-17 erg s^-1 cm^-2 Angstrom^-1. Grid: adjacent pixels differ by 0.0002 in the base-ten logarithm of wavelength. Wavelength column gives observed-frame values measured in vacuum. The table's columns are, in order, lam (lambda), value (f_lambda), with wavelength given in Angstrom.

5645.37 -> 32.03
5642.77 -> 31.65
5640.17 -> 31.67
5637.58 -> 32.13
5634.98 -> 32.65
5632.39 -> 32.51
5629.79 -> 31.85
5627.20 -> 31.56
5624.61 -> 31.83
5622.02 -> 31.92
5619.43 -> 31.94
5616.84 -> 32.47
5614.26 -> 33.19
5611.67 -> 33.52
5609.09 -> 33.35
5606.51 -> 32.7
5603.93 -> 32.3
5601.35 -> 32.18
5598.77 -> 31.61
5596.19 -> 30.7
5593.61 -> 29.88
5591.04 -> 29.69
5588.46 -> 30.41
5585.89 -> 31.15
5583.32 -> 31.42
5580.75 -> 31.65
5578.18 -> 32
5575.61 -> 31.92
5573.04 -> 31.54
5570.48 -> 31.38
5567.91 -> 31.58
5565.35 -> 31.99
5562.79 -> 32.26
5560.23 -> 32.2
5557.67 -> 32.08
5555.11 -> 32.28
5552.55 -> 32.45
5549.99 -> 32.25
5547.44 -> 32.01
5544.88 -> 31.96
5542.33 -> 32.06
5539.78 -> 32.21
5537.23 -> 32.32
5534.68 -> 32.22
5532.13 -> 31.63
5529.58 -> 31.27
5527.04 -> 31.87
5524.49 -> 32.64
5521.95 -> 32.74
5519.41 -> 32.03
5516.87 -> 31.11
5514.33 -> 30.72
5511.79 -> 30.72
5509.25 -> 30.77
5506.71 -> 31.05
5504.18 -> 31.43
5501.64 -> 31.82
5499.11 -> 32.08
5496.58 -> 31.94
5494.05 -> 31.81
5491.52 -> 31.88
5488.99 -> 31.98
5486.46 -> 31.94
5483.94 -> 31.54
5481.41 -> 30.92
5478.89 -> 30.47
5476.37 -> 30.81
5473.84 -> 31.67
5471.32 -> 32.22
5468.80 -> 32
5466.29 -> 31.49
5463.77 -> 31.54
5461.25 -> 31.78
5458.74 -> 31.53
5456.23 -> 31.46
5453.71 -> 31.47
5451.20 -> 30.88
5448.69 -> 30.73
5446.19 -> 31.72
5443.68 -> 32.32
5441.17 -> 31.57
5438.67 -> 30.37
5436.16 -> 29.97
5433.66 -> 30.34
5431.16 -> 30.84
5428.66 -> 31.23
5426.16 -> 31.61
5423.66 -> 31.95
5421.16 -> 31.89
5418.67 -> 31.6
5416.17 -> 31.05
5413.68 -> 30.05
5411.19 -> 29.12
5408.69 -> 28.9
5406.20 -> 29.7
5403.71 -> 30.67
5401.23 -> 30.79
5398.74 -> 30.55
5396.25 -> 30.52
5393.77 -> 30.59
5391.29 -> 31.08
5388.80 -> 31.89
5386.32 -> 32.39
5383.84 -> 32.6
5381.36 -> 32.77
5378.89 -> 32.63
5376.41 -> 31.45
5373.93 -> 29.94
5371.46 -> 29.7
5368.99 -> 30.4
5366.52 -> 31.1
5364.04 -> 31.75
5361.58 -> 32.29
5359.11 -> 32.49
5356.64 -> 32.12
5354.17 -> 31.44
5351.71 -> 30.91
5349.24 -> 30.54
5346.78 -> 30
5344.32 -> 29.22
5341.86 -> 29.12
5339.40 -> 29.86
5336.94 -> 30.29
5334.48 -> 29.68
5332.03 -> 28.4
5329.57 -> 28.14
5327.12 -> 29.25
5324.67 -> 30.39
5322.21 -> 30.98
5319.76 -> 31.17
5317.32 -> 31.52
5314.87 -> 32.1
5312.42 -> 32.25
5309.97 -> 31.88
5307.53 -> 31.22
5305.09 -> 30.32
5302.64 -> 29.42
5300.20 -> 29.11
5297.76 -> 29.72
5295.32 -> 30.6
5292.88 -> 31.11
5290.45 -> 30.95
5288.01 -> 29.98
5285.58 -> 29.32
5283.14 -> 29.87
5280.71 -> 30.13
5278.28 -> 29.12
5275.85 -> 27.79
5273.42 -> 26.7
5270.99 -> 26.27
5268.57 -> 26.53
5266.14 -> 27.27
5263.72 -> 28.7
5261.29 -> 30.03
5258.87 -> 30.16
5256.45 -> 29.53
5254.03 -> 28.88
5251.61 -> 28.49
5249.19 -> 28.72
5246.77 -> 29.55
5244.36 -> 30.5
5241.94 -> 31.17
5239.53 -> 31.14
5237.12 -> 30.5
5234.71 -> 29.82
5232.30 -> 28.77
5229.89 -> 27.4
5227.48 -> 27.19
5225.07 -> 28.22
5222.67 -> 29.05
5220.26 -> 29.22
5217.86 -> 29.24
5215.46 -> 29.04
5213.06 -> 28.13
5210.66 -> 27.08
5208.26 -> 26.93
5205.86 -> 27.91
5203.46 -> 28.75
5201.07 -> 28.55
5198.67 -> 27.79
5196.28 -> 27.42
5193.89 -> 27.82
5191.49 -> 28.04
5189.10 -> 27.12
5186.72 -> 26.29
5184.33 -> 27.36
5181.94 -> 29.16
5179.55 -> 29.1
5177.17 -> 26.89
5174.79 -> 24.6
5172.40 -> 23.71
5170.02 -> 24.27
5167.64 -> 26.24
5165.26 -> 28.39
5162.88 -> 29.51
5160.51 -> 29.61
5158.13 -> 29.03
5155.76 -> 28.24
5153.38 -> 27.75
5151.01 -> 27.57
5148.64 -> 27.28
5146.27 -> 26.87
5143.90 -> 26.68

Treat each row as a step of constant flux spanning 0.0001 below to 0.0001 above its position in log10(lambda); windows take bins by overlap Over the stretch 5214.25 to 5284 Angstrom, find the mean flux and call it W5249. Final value 28.9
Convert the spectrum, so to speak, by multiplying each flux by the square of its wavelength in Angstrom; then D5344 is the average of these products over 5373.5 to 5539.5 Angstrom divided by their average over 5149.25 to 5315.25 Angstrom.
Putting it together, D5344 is 1.19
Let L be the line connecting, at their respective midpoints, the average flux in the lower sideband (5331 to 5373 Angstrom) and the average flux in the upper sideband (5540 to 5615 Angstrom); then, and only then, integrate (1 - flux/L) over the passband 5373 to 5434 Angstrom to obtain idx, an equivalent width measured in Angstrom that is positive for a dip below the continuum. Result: -0.4 Angstrom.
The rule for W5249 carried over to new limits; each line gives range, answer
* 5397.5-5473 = 31.1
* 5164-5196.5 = 26.9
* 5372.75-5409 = 31.2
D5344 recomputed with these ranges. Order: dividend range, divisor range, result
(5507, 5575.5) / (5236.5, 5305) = 1.20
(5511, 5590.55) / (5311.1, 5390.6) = 1.11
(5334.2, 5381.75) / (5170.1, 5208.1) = 1.21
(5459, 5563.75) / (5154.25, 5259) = 1.26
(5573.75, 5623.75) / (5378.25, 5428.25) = 1.10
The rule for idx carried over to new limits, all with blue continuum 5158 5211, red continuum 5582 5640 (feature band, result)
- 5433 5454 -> -0.6 Angstrom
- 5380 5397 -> -1.3 Angstrom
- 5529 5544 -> -0.4 Angstrom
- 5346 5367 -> -1.6 Angstrom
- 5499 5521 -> -0.3 Angstrom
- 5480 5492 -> -0.4 Angstrom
